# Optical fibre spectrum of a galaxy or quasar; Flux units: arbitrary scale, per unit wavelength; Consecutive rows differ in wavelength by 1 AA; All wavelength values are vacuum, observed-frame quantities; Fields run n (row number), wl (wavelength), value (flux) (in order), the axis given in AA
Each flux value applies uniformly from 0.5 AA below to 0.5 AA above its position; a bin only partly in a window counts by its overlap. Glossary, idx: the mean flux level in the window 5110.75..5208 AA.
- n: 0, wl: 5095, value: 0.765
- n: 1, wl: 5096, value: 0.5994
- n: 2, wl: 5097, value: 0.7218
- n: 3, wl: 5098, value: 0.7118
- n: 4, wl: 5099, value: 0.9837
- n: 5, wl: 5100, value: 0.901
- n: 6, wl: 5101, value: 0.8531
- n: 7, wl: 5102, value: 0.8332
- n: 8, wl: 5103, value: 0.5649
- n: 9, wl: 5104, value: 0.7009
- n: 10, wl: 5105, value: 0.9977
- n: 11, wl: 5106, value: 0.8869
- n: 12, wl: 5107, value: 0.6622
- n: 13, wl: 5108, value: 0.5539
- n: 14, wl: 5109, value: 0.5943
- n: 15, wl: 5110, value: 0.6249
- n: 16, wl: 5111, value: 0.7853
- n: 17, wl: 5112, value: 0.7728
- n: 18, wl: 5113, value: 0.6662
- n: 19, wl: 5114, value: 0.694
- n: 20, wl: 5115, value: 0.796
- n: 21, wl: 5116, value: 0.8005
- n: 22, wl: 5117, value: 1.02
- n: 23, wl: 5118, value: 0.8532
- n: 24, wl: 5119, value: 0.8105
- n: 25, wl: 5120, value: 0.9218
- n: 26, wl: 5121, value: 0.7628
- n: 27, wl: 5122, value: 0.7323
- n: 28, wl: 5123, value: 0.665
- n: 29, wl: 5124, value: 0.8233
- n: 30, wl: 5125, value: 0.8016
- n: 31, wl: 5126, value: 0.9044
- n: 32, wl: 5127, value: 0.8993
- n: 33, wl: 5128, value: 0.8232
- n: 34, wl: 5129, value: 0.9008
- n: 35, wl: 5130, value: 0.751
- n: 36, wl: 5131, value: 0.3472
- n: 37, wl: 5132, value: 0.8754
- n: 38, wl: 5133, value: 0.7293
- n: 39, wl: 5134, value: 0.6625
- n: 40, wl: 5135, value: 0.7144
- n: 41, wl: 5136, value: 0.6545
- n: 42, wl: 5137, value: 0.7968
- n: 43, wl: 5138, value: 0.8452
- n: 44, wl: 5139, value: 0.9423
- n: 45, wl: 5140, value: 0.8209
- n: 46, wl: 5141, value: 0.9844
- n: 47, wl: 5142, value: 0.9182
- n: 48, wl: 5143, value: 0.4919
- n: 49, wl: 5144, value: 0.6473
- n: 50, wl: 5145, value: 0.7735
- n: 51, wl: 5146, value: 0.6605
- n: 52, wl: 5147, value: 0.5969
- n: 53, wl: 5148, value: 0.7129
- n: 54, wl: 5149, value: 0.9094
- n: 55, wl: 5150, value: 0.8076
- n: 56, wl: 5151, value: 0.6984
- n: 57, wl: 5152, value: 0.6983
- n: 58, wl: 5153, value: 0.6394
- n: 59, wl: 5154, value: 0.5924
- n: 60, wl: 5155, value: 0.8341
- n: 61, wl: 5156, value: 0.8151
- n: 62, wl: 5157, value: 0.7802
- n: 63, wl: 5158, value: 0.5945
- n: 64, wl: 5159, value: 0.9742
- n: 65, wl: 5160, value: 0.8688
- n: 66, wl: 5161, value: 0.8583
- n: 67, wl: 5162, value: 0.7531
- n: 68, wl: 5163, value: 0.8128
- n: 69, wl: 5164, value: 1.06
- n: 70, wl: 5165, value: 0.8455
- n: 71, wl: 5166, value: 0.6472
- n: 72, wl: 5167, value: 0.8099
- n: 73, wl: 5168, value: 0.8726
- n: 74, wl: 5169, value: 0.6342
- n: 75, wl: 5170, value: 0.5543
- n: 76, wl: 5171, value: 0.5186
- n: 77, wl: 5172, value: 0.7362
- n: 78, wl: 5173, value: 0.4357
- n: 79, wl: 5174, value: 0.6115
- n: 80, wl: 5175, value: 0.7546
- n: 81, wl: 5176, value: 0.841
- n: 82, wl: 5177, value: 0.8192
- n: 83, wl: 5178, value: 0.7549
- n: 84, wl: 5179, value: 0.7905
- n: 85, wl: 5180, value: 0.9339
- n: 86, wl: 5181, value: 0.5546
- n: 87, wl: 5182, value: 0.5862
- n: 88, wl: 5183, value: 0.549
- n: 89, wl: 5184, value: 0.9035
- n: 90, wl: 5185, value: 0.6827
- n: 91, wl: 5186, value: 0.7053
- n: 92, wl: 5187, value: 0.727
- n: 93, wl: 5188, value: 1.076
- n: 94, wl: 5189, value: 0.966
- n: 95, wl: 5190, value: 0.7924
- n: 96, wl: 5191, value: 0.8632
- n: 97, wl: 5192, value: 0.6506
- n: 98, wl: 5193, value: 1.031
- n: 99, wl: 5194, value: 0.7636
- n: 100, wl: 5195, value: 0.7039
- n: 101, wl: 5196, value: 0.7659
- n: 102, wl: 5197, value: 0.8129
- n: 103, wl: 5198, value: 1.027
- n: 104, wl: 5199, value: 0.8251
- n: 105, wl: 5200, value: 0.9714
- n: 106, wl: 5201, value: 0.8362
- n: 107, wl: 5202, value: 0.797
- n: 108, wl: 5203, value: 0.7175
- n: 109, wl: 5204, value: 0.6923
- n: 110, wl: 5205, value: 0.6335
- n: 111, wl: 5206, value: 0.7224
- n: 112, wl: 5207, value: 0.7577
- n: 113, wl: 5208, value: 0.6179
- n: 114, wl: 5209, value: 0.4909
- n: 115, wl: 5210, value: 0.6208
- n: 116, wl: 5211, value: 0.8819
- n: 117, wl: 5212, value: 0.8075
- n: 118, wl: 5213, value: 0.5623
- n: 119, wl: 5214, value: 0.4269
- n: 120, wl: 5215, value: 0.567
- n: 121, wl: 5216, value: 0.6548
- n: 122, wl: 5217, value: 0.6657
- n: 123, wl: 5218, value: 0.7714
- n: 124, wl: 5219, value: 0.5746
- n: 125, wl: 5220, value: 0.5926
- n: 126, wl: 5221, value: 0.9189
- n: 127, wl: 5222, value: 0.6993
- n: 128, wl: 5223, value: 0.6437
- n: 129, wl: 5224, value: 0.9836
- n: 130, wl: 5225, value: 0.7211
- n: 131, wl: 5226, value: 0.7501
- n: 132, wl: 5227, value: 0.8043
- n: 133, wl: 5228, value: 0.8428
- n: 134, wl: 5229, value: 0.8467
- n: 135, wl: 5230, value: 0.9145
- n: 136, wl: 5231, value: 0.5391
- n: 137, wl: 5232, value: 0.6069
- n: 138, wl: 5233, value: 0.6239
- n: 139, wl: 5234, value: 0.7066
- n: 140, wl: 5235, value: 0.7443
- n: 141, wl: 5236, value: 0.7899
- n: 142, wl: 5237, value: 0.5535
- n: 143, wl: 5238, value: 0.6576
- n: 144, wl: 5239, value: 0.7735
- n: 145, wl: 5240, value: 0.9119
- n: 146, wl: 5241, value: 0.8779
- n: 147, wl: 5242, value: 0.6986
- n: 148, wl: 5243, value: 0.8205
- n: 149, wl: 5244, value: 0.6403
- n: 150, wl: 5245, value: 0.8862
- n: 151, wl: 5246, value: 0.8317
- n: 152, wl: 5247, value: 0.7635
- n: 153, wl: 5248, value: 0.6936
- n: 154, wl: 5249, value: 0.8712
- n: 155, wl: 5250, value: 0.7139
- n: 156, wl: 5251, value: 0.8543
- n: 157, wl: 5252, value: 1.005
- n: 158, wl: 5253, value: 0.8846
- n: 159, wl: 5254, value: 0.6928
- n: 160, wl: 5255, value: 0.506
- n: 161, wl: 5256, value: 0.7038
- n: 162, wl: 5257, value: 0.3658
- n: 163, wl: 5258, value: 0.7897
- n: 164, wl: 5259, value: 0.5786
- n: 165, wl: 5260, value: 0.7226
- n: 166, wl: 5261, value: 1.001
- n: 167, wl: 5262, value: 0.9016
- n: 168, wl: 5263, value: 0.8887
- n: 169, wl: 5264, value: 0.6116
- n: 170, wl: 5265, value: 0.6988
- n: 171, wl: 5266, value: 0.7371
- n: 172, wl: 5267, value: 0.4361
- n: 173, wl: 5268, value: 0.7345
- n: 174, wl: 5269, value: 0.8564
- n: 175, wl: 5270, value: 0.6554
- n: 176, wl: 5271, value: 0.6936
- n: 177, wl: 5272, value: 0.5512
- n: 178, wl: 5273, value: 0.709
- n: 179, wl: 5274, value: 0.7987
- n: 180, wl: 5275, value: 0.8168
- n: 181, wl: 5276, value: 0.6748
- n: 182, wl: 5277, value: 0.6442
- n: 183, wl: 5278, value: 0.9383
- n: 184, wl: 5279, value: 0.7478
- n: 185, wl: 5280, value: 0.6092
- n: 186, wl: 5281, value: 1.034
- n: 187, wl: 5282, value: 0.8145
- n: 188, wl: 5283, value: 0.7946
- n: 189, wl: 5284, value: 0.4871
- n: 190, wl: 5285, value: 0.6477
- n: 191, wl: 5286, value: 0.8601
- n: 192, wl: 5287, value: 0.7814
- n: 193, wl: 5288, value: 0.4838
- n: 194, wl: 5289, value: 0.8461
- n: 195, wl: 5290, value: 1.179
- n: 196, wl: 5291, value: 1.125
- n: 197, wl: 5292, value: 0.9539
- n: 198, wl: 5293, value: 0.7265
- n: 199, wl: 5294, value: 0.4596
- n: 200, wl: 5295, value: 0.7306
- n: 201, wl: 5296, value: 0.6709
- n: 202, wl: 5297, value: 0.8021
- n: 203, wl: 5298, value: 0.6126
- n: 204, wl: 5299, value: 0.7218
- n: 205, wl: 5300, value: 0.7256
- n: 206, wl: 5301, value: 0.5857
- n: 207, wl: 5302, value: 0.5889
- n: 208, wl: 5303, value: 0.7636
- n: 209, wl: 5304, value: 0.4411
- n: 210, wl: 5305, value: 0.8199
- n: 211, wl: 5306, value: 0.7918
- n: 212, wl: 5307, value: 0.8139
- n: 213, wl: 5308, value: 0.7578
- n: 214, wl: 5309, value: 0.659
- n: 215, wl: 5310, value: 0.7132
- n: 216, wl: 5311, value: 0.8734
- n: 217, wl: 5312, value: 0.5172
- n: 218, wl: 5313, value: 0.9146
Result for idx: 0.77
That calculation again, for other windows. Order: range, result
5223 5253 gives 0.773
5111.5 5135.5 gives 0.78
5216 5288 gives 0.739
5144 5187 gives 0.736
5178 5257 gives 0.748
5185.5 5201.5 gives 0.845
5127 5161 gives 0.757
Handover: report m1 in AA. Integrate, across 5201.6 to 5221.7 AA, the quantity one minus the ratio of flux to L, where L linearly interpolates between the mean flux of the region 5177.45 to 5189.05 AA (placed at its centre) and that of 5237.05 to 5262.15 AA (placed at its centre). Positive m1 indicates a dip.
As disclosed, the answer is 2.3 AA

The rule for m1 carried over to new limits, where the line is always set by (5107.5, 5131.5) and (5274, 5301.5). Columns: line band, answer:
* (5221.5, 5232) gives -0.1 AA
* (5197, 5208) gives -0.4 AA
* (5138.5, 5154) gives 0.3 AA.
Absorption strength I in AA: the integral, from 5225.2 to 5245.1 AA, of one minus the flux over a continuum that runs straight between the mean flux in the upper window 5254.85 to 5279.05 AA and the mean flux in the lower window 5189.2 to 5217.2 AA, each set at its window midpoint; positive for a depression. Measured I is -0.5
